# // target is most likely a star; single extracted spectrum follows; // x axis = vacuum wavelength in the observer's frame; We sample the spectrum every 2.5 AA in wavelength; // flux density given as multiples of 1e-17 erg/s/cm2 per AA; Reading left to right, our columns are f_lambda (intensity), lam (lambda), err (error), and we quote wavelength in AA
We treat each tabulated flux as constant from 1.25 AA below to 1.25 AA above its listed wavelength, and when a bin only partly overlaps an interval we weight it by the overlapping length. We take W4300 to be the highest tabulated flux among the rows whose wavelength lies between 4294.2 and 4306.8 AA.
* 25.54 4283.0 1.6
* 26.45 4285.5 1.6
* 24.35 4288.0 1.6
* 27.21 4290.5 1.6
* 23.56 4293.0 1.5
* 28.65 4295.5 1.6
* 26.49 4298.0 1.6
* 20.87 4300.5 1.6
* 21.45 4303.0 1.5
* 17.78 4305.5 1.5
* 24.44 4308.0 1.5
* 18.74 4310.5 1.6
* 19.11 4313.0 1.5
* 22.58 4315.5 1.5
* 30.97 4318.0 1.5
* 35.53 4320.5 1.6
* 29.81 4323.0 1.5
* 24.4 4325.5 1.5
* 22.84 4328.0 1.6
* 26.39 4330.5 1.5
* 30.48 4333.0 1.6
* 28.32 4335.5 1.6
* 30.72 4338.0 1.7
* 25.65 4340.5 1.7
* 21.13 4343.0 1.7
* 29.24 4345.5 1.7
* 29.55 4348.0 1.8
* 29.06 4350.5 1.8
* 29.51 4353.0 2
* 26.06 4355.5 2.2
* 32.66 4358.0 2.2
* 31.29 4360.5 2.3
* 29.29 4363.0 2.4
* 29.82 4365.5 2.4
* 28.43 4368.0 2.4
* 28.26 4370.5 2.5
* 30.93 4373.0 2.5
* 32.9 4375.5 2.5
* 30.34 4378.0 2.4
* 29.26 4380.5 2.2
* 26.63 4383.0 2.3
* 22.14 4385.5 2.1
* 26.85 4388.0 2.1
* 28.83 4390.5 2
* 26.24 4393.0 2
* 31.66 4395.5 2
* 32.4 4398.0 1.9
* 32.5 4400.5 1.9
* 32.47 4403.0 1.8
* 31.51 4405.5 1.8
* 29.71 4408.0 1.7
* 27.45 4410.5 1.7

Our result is 28.65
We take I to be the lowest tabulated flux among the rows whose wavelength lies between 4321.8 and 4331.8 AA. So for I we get 22.84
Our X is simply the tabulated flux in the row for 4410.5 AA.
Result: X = 27.45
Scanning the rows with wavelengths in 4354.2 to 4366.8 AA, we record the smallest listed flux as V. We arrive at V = 26.06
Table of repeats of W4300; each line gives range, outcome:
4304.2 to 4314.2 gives 24.44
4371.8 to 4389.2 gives 32.9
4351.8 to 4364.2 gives 32.66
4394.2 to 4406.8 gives 32.5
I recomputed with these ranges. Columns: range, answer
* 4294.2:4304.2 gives 20.87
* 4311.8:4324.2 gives 19.11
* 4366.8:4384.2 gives 26.63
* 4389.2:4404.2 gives 26.24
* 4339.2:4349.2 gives 21.13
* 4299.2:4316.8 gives 17.78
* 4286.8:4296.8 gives 23.56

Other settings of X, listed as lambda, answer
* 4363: 29.29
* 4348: 29.55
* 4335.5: 28.32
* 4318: 30.97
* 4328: 22.84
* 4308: 24.44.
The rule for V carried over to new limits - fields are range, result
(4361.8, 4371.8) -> 28.26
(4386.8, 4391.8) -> 26.85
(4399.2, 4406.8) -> 31.51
